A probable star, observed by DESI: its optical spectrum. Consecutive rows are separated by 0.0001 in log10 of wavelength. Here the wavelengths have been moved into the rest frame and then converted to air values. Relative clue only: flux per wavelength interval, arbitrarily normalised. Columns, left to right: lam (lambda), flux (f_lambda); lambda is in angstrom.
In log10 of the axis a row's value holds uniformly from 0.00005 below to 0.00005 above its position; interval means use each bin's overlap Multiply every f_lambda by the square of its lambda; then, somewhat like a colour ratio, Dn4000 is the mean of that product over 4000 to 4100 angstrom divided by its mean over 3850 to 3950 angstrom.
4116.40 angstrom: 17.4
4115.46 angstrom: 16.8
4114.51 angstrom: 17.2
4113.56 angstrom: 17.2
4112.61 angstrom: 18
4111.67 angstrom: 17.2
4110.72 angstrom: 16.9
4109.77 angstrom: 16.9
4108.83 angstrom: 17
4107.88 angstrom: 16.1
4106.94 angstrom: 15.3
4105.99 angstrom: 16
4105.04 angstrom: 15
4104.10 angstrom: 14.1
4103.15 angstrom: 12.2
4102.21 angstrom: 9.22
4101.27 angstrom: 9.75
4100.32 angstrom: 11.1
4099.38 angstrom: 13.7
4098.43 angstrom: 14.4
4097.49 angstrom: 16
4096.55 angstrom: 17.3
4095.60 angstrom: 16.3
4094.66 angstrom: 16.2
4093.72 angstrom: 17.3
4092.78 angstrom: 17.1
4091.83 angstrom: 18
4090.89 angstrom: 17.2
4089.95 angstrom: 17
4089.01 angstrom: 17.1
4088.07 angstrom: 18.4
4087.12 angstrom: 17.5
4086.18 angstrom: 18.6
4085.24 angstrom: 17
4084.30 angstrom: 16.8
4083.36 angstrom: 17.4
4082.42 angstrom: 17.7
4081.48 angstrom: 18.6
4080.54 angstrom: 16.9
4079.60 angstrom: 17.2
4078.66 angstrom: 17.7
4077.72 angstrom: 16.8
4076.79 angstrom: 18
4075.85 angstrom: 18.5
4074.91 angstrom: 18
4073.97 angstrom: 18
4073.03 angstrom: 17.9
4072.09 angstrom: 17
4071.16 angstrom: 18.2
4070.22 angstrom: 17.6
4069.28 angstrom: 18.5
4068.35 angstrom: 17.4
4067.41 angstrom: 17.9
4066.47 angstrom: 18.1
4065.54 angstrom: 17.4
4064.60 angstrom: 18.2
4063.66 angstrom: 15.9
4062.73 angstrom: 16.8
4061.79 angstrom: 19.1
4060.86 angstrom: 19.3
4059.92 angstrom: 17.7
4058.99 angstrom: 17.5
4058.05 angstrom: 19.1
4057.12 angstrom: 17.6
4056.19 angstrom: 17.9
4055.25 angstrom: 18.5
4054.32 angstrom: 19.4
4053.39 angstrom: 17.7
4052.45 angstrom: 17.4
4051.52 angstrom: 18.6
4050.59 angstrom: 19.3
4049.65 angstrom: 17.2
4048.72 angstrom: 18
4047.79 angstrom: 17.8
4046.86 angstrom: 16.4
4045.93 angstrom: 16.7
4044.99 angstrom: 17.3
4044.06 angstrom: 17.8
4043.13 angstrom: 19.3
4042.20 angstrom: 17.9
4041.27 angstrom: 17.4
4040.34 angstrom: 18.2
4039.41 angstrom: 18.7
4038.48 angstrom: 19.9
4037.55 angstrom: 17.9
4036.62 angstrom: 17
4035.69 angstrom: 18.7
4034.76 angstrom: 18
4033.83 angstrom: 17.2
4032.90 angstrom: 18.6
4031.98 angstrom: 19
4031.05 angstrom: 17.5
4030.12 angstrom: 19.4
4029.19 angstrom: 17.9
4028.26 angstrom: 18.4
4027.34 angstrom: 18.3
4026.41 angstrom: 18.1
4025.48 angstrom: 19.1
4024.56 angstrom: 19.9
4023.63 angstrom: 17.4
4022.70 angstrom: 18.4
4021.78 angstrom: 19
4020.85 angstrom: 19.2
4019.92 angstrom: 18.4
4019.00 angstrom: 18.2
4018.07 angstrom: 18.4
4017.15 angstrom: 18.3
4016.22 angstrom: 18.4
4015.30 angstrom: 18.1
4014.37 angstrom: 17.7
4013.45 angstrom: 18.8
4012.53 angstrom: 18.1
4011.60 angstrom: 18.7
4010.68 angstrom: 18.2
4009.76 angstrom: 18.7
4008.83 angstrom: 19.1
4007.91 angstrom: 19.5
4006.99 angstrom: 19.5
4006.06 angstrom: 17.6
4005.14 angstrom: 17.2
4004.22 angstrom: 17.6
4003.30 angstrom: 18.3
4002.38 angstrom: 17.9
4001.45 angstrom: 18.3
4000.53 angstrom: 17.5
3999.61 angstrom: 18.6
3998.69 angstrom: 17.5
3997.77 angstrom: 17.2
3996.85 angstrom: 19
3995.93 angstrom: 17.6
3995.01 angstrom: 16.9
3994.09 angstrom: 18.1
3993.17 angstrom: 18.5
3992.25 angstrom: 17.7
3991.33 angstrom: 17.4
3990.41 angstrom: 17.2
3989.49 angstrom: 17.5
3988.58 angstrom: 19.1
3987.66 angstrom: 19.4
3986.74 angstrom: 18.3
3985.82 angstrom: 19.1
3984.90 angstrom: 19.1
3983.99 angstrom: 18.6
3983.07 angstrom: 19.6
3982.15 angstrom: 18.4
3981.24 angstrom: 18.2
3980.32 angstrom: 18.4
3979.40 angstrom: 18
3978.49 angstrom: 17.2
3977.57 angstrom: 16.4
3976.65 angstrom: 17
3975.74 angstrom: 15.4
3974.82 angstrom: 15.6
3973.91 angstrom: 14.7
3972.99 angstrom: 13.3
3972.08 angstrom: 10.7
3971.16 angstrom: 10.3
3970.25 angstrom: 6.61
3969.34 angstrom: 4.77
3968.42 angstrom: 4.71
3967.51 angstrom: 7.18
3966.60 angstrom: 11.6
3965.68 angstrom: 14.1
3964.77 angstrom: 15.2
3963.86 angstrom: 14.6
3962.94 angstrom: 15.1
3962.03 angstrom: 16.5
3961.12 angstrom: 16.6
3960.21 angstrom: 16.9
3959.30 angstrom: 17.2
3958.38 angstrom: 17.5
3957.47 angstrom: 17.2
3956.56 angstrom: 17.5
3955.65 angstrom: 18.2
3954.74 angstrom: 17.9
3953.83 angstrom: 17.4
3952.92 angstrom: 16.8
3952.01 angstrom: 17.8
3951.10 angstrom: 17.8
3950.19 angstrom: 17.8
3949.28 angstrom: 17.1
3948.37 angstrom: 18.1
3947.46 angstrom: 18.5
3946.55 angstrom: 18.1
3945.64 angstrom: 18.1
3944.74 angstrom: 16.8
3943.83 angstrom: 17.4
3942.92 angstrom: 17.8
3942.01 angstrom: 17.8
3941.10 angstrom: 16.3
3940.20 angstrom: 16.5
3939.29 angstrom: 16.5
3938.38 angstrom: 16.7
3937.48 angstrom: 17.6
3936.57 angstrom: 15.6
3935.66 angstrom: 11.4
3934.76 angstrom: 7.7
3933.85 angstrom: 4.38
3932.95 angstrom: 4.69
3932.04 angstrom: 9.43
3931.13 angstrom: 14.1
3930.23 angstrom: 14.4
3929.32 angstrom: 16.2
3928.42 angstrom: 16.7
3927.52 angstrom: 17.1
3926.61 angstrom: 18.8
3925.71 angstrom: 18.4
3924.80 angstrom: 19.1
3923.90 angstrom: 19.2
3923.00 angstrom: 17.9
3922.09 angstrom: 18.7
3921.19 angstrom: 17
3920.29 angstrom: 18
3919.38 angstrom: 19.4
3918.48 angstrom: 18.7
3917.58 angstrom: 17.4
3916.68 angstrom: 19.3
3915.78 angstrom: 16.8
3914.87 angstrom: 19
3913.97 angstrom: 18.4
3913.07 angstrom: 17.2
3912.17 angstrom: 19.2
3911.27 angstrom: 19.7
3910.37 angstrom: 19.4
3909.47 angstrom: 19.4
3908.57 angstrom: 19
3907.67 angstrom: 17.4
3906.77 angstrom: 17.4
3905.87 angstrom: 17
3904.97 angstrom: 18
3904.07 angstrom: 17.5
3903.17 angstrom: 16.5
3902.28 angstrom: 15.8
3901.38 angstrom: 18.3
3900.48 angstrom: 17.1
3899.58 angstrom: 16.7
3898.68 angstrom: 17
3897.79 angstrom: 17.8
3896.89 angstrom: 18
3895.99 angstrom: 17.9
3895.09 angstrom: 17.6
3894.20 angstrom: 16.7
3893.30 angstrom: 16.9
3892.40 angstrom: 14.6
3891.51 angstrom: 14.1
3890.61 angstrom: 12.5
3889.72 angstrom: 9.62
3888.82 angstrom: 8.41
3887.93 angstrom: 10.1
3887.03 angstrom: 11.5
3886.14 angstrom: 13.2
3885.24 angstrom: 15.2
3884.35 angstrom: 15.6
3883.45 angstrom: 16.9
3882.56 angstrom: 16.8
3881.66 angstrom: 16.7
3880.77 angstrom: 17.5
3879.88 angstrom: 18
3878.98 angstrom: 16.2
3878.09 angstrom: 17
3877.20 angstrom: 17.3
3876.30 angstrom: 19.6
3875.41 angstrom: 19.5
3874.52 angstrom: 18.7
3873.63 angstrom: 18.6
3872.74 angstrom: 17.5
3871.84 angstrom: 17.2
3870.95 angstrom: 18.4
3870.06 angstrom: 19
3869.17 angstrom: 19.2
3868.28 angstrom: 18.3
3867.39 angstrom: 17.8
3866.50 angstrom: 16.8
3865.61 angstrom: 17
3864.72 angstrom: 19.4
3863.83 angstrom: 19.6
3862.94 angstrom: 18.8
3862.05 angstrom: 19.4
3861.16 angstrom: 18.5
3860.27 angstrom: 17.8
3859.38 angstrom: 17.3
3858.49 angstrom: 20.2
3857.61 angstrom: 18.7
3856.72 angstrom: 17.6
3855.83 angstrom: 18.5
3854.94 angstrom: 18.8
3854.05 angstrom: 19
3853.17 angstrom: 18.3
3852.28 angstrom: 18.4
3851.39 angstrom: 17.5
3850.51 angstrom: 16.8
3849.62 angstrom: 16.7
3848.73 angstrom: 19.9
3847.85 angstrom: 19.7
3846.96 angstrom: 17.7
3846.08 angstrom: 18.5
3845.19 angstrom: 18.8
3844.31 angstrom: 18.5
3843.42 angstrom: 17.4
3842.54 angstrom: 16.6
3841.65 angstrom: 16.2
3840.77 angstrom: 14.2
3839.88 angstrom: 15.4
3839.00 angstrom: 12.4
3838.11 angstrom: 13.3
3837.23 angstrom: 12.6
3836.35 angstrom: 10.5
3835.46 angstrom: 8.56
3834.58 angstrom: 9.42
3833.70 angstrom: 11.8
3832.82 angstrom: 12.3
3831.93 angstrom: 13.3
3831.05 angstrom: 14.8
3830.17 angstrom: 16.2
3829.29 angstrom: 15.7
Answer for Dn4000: 1.1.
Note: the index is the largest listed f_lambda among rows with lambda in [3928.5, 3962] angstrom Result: 18.5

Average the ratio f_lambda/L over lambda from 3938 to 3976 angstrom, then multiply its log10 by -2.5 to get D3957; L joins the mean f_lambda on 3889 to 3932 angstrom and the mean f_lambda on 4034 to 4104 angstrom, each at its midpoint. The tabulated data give 0.13 mag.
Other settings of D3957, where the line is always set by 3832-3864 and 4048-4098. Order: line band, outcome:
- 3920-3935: 0.14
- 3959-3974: 0.36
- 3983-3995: -0.07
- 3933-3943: 0.22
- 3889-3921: -0.03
